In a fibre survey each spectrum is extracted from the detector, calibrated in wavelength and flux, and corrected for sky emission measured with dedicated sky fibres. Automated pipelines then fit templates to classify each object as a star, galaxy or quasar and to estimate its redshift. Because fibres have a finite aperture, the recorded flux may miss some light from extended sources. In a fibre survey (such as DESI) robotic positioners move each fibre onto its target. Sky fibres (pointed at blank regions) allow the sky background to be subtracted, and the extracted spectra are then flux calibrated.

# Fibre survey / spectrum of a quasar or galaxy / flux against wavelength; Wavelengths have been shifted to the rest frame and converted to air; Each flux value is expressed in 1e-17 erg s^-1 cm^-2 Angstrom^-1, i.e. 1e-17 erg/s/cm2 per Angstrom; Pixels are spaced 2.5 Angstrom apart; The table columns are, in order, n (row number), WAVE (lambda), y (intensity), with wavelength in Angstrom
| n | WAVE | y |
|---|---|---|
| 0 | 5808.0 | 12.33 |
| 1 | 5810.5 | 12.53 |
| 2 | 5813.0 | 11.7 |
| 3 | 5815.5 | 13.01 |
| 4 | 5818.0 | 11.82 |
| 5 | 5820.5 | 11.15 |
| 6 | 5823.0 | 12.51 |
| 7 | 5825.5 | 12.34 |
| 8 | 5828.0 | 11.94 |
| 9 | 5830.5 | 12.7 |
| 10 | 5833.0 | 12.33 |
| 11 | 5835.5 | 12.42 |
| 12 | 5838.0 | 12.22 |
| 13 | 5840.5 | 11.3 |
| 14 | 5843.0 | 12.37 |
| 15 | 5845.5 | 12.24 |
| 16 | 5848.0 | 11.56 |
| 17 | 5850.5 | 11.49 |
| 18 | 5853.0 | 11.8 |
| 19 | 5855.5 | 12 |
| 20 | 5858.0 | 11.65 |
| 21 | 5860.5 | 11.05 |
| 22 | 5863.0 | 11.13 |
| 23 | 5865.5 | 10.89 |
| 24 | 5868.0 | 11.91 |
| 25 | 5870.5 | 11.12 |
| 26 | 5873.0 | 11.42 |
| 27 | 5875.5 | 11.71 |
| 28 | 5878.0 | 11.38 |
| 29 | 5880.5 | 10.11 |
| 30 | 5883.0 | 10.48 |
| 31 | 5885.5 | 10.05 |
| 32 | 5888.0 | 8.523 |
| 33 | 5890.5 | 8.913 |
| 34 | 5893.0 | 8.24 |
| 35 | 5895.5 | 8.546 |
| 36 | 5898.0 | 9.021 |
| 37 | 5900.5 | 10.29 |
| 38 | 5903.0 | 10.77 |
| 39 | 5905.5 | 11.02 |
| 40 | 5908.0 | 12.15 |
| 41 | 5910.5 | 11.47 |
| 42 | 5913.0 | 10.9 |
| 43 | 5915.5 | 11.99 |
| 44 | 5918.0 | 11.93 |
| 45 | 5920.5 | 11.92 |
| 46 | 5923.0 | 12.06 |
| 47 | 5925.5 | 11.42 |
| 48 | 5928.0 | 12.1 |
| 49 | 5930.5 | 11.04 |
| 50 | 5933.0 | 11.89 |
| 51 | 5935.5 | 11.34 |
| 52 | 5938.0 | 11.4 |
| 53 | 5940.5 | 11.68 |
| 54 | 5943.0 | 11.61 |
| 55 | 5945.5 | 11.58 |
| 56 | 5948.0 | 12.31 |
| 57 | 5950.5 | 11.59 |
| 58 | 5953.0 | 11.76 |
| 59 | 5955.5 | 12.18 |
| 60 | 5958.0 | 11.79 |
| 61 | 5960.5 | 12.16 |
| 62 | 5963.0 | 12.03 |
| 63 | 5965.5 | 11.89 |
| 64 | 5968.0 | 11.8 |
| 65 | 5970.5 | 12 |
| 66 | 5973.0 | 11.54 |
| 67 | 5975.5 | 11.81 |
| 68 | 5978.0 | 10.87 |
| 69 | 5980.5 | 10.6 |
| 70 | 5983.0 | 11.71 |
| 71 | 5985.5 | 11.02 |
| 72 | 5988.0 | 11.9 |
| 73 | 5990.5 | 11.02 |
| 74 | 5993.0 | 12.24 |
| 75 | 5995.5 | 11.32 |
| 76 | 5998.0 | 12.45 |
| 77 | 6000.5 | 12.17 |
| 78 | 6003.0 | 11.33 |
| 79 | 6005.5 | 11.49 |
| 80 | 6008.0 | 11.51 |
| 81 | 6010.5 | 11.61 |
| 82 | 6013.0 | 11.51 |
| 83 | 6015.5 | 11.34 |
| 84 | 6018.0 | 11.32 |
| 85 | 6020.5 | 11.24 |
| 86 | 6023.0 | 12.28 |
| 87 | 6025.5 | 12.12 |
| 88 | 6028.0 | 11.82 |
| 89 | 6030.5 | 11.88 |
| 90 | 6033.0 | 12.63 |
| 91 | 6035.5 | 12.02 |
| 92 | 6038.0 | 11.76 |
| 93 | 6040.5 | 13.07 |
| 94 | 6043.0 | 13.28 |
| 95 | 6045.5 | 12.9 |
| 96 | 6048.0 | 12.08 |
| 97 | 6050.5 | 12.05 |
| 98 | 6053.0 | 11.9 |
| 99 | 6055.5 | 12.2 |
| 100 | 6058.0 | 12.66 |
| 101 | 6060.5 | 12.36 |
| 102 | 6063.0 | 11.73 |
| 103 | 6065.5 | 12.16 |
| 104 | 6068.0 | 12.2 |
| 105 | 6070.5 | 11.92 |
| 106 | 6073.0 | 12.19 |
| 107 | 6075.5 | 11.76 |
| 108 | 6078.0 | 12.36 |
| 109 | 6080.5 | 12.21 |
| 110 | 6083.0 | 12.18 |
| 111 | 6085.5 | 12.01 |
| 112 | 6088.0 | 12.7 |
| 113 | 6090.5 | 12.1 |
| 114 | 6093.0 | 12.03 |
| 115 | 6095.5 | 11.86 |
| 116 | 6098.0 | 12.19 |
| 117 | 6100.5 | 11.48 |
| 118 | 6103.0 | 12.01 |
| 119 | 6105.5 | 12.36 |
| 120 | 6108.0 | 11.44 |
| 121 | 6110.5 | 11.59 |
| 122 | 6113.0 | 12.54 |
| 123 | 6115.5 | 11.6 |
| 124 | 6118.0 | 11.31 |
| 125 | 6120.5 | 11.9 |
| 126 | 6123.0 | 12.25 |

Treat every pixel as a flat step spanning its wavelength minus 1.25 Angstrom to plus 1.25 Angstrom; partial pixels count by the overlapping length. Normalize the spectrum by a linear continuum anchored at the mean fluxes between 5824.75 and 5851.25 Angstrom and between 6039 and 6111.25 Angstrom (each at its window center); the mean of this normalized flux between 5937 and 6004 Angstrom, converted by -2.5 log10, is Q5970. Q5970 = 0.04 mag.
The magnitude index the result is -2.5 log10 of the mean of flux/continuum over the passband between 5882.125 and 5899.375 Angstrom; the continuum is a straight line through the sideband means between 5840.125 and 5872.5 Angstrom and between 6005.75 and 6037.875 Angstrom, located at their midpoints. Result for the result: 0.27 mag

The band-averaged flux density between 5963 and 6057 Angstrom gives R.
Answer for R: 11.8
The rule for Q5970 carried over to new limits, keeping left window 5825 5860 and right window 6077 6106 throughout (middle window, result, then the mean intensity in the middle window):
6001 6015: 0.051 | 11.5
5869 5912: 0.166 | 10.3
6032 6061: -0.028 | 12.4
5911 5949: 0.034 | 11.7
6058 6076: 0.000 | 12.1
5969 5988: 0.061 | 11.4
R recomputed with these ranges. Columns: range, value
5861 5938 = 10.9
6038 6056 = 12.5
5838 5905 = 10.8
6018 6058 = 12.2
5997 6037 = 11.8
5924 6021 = 11.6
